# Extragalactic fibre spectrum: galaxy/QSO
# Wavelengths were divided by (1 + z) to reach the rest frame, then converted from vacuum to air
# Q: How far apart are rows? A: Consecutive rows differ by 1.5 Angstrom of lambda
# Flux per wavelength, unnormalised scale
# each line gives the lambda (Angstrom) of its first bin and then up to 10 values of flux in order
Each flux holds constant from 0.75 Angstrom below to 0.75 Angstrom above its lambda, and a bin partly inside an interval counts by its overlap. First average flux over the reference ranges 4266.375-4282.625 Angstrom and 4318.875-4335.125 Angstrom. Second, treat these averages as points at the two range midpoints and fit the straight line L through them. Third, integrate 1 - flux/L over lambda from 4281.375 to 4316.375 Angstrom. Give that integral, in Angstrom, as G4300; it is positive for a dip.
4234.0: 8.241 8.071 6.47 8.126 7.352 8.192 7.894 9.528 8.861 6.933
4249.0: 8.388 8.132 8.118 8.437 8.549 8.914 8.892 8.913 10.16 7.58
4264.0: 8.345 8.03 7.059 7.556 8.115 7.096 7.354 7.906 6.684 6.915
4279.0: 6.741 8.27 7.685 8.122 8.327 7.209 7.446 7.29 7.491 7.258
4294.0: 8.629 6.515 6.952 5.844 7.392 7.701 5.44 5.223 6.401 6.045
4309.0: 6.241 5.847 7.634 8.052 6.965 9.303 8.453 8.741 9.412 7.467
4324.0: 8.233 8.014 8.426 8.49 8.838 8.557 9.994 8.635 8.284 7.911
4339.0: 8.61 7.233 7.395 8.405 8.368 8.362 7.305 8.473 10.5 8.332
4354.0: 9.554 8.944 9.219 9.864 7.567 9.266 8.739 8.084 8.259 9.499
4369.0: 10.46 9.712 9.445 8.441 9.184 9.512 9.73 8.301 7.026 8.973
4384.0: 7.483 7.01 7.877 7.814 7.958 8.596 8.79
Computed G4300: 3.9 Angstrom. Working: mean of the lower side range 7.4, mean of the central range 7.07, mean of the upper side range 8.62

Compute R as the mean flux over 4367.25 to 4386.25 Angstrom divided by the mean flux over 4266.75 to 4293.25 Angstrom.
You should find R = 1.18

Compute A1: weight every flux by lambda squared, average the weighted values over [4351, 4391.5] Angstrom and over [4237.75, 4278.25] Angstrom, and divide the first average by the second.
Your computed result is 1.1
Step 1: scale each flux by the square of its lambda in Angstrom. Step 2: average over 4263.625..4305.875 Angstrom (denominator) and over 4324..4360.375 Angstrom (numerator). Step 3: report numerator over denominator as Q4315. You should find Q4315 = 1.2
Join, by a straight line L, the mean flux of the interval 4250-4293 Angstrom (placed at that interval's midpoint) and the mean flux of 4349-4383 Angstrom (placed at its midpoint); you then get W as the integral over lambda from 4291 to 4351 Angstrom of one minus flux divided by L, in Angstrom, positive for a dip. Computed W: 5.2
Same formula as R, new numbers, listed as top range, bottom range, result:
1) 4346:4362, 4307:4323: 1.15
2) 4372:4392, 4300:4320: 1.18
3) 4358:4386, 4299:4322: 1.21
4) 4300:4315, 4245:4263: 0.77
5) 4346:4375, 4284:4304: 1.25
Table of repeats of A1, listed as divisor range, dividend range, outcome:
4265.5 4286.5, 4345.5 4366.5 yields 1.21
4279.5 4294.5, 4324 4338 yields 1.13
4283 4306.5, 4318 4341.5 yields 1.21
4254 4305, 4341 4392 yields 1.18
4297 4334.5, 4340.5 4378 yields 1.19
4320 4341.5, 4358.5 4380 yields 1.09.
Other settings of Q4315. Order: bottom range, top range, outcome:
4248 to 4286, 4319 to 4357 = 1.10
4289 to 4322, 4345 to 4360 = 1.25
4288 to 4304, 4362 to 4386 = 1.29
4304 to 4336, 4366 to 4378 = 1.22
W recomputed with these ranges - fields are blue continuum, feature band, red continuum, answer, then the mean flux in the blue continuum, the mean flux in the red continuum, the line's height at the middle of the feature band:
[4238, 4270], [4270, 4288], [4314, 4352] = 1.8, 8.28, 8.41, 8.32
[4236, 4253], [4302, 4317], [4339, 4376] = 3.1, 8.01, 8.78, 8.45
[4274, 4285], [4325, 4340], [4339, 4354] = -0.7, 7.52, 8.35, 8.17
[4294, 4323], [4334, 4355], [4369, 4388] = -1.2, 7.17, 8.62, 7.92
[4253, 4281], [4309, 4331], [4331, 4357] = 0.8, 7.97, 8.54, 8.36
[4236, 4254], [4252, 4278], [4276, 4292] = -0.9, 8.03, 7.5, 7.76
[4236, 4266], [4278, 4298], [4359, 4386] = 2.2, 8.29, 8.73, 8.43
